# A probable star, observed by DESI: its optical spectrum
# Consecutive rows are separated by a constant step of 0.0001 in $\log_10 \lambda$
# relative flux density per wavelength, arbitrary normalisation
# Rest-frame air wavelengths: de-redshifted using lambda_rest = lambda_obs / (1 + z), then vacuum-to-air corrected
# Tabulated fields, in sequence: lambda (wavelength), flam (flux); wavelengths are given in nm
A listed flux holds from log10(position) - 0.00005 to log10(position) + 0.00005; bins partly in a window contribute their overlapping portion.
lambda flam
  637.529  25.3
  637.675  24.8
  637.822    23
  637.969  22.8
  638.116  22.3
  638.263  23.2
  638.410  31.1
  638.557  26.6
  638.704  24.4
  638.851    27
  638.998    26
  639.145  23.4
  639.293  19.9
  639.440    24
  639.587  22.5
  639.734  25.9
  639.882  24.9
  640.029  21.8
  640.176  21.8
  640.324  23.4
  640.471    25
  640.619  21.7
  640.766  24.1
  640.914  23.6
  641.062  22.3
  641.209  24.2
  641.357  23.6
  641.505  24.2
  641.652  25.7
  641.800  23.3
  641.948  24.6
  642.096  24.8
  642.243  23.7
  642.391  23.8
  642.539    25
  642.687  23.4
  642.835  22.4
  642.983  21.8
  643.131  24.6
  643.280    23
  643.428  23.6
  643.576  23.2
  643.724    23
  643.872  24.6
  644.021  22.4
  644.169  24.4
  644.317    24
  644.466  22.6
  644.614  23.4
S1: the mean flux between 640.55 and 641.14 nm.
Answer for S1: 23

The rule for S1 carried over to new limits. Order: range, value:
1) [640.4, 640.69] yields 23.3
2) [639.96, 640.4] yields 22.4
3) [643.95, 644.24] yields 23.4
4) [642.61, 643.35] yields 23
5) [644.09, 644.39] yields 24.2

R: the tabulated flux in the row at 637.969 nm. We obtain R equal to 22.8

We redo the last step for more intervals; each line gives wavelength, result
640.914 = 23.6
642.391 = 23.8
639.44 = 24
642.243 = 23.7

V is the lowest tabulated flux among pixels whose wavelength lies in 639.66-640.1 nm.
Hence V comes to 21.8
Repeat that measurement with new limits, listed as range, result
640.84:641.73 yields 22.3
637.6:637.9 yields 23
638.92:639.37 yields 19.9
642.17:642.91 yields 22.4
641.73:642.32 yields 23.3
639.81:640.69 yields 21.7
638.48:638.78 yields 24.4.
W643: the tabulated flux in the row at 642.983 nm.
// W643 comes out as 21.8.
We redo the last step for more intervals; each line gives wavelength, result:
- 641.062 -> 22.3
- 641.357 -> 23.6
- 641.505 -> 24.2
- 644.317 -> 24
